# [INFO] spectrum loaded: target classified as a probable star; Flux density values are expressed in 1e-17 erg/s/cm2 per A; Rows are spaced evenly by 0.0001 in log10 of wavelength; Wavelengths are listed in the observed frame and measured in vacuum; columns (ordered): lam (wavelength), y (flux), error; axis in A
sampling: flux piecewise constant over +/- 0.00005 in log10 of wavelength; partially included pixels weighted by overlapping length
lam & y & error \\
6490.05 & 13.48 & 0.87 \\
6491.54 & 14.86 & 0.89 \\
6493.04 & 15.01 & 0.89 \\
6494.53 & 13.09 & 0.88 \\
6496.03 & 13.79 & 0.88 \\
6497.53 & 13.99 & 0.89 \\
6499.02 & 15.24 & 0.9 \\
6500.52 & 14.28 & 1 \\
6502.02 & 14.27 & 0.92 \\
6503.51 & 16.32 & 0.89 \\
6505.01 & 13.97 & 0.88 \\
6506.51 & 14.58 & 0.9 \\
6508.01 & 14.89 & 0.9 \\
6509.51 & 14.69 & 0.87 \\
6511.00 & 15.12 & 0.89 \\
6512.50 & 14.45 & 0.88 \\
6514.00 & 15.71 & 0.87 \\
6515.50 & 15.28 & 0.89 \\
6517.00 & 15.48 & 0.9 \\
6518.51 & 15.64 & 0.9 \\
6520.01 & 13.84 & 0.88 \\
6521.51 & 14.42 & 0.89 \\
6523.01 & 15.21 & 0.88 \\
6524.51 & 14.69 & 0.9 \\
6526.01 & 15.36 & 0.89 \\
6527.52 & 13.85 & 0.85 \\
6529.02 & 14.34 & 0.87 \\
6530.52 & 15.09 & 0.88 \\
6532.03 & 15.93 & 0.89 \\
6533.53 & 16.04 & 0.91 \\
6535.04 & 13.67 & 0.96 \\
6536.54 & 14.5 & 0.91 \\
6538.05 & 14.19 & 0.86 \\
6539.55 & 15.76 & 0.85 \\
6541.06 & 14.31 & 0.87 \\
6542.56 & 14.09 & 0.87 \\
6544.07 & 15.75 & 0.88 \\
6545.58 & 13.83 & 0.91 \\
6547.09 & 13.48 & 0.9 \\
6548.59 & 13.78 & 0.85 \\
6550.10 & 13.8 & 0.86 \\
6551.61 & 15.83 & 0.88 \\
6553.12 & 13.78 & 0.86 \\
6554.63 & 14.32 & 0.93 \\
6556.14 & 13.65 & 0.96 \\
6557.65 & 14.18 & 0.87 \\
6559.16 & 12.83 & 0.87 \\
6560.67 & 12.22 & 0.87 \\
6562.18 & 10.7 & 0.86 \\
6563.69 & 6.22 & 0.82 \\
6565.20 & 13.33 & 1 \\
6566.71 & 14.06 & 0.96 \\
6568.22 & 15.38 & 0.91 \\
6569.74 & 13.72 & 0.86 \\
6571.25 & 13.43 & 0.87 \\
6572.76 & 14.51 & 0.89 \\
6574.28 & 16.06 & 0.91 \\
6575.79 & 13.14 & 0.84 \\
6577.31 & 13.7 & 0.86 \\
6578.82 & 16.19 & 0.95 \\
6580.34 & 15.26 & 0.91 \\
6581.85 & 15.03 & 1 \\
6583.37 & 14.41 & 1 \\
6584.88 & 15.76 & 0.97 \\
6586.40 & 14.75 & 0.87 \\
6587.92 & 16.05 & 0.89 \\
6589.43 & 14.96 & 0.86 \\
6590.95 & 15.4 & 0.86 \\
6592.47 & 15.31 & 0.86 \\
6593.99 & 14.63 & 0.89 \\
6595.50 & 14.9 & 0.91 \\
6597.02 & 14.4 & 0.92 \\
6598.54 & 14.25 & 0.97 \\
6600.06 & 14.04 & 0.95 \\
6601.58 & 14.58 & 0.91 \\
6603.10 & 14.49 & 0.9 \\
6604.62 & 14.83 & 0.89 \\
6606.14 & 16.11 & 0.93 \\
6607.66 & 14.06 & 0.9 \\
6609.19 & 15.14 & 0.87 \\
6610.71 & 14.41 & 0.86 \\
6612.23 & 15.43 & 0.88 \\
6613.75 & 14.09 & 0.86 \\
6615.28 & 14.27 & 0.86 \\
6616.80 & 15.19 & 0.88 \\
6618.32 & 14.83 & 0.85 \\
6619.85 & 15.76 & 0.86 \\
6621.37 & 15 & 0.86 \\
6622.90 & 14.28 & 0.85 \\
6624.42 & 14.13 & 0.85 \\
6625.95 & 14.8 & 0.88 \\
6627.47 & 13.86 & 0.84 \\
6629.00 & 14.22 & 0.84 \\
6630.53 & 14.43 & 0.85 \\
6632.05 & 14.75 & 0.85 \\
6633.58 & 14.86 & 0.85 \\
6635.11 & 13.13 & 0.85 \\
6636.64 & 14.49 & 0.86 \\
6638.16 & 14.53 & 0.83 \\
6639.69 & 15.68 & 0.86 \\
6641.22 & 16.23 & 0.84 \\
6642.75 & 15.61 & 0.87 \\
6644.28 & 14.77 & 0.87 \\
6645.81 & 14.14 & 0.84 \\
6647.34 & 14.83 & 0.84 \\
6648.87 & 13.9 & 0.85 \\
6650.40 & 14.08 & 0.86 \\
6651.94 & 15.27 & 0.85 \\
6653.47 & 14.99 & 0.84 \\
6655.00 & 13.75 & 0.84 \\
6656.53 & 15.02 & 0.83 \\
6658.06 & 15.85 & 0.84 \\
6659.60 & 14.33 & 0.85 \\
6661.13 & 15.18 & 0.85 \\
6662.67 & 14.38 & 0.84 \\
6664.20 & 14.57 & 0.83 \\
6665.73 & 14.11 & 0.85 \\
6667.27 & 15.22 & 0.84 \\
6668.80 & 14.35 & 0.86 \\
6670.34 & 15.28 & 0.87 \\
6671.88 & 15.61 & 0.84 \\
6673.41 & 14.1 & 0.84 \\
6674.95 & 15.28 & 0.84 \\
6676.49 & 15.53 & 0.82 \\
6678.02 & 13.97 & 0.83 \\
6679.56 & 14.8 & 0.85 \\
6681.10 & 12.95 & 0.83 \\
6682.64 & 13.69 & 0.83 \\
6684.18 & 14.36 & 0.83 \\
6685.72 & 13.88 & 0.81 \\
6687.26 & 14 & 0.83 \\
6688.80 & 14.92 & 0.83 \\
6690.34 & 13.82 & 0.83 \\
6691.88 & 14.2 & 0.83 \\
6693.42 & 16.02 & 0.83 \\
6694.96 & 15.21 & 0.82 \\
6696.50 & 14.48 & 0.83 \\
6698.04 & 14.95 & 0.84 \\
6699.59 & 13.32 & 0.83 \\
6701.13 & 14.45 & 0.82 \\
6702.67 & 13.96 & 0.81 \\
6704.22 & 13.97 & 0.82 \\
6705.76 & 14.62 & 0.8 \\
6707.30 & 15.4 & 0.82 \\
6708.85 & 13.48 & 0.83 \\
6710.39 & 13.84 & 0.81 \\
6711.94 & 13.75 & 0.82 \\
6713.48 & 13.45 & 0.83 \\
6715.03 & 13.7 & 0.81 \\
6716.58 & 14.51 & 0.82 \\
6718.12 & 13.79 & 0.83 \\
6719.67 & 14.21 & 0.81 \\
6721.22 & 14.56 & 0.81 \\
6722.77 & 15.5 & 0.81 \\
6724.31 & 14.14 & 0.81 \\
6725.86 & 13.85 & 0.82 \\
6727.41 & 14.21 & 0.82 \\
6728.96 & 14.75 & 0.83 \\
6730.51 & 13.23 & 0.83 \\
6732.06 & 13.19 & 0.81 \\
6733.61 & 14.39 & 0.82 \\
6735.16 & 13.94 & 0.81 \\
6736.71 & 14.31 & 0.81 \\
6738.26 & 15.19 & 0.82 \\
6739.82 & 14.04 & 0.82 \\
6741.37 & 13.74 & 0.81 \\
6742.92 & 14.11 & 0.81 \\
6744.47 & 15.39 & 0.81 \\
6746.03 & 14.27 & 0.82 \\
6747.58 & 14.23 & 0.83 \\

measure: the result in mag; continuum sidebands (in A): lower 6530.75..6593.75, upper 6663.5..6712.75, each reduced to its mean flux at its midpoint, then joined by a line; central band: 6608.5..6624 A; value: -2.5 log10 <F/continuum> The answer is -0.04 mag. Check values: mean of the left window 14.2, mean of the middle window 14.8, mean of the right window 14.4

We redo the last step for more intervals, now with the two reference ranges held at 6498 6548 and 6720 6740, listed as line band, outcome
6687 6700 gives -0.02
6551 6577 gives 0.10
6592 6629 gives -0.01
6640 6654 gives -0.03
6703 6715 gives 0.02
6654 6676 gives -0.03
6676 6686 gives 0.02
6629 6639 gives 0.01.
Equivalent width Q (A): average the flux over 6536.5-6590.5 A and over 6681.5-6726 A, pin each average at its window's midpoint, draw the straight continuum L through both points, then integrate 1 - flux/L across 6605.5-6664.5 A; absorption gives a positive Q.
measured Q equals -2.27 A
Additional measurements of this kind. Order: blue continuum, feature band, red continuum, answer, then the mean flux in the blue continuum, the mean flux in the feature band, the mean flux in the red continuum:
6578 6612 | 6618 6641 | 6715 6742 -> 0.22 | 15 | 14.6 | 14.2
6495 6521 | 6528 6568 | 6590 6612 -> 2.49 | 14.8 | 13.9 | 14.8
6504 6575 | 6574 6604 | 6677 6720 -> -1.27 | 14.3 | 14.8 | 14.2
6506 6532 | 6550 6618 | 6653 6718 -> 1.96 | 14.9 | 14.3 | 14.5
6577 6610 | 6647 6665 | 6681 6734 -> -0.17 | 14.9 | 14.7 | 14.2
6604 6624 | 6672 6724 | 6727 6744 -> 0.05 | 14.9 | 14.3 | 14.1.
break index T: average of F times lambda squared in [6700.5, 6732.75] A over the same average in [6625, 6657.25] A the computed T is 0.99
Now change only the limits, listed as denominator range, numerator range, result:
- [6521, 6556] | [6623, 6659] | 1.04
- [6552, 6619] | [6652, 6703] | 1.05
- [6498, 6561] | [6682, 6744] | 1.03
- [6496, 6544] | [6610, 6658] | 1.03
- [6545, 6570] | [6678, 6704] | 1.12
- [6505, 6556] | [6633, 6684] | 1.04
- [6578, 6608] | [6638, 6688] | 1.00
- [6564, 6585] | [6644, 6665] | 1.04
